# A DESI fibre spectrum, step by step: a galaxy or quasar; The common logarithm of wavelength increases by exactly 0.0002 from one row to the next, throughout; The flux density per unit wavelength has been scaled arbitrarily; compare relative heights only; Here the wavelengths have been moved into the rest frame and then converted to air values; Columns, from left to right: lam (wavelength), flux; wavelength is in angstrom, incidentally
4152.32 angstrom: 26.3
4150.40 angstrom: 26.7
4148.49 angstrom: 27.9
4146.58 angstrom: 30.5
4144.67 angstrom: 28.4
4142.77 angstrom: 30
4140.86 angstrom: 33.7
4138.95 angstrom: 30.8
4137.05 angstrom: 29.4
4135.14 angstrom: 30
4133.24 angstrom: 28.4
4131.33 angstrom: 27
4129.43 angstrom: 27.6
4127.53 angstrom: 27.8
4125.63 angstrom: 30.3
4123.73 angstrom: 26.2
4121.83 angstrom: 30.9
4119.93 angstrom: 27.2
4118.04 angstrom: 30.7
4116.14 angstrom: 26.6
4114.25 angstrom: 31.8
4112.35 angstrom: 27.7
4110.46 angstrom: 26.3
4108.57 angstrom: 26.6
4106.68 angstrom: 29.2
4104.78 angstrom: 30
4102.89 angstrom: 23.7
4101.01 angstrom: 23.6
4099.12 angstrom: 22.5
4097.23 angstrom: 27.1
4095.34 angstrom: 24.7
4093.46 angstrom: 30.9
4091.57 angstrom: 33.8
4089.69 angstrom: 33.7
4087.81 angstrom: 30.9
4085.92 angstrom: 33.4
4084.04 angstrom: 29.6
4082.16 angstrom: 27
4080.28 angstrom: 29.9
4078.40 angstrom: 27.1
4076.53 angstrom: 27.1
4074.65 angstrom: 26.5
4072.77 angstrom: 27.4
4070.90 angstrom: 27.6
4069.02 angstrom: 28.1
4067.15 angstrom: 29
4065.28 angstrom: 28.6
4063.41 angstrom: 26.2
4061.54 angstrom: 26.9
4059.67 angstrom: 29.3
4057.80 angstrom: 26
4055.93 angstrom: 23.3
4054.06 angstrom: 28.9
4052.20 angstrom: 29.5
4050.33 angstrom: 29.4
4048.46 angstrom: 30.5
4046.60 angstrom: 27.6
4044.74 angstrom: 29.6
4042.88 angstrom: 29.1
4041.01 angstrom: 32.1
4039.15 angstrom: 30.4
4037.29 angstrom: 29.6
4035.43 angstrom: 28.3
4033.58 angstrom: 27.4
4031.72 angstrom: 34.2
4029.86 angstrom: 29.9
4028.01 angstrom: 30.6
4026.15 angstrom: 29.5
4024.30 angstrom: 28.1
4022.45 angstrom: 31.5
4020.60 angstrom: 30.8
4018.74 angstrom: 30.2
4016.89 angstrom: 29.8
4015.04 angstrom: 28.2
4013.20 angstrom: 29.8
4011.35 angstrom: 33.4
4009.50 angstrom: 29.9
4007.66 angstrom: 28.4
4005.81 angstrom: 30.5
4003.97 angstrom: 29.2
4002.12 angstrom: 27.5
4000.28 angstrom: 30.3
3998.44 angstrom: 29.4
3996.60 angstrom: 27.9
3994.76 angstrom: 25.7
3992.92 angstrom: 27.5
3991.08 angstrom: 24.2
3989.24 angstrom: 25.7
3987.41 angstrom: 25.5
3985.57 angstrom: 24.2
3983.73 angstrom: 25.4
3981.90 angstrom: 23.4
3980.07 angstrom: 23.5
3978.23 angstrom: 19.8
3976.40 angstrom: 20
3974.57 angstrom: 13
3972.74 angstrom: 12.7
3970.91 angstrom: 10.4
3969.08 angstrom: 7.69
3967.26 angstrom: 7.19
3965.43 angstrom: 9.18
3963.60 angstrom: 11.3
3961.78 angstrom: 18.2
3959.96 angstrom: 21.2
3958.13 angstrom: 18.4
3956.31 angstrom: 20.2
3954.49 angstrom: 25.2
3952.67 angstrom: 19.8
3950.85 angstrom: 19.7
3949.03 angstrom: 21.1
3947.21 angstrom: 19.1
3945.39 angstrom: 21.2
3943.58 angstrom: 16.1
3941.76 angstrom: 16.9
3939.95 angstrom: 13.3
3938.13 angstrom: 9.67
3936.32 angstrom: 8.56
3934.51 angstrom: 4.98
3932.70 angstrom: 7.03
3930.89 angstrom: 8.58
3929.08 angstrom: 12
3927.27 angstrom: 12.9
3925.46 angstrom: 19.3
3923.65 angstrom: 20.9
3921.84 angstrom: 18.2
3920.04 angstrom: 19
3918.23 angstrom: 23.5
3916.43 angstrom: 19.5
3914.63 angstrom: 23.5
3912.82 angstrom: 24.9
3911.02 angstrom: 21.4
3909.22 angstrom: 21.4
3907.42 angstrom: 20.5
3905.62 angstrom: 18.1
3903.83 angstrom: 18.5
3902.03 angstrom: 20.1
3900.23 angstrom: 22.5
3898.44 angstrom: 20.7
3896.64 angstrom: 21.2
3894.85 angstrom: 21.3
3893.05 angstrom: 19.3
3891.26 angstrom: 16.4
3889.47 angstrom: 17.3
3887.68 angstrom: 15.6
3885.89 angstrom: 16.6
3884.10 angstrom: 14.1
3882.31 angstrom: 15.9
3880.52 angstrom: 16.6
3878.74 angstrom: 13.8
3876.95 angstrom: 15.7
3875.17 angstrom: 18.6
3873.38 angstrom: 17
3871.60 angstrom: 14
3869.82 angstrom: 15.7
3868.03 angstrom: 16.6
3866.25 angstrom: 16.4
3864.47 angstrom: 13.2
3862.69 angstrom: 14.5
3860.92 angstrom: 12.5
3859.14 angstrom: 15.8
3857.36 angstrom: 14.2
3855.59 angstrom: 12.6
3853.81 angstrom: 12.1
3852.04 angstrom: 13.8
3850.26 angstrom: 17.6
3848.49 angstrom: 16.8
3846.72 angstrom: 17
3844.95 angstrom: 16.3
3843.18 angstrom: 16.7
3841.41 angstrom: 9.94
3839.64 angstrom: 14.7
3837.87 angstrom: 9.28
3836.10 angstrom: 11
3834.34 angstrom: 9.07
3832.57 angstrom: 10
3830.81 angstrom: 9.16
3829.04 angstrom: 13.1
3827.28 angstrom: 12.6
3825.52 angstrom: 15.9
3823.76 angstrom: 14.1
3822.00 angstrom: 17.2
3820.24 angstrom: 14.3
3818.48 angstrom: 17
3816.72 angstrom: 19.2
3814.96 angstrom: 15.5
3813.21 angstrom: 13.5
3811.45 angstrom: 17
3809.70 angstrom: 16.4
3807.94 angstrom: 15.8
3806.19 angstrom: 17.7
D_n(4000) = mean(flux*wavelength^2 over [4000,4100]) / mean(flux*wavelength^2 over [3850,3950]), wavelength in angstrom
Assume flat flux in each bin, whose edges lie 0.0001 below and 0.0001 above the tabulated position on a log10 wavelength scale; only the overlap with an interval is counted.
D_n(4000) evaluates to 1.9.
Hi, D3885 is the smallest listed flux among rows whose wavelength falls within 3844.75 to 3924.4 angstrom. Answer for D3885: 12.1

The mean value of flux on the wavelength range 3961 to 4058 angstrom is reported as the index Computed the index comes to 25.6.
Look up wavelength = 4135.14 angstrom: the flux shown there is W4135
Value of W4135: 30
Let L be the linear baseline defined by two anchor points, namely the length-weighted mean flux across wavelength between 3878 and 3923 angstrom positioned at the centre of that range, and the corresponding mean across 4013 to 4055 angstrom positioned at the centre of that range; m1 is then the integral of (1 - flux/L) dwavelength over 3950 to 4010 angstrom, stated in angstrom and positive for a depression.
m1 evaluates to 9.8 angstrom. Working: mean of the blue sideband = 19.2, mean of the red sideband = 29.8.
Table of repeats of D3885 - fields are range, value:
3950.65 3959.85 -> 18.4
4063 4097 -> 24.7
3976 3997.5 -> 19.8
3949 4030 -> 7.19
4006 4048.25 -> 27.4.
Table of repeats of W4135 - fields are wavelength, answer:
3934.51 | 4.98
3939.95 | 13.3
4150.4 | 26.7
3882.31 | 15.9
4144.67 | 28.4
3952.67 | 19.8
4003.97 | 29.2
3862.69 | 14.5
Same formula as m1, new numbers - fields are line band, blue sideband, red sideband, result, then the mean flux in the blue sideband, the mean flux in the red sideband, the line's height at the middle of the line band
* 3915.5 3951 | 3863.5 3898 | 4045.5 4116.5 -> 7.45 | 16.6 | 28.1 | 19.7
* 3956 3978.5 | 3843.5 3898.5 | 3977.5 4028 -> 9.46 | 16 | 27.8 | 24.7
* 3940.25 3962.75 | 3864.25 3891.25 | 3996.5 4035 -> 3.67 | 15.9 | 29.9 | 23.4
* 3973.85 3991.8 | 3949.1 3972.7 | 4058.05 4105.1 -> -4.45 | 15.8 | 28.1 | 18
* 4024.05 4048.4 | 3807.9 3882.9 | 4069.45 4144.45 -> -4.92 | 14.6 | 28.6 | 24.8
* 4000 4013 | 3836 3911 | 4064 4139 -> -3.60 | 16.4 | 28.4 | 23.4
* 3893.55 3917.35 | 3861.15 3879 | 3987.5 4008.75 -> -2.69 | 15.5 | 27.8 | 18.9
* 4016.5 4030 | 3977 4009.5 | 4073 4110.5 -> -1.56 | 26.4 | 28.2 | 27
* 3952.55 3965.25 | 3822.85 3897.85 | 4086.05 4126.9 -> 1.06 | 14.9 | 28.4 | 20.3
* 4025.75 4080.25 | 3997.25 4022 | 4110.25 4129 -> 1.35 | 29.8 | 28.6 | 29.3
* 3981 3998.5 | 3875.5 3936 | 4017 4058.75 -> -0.44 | 17.5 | 29.4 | 25.1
